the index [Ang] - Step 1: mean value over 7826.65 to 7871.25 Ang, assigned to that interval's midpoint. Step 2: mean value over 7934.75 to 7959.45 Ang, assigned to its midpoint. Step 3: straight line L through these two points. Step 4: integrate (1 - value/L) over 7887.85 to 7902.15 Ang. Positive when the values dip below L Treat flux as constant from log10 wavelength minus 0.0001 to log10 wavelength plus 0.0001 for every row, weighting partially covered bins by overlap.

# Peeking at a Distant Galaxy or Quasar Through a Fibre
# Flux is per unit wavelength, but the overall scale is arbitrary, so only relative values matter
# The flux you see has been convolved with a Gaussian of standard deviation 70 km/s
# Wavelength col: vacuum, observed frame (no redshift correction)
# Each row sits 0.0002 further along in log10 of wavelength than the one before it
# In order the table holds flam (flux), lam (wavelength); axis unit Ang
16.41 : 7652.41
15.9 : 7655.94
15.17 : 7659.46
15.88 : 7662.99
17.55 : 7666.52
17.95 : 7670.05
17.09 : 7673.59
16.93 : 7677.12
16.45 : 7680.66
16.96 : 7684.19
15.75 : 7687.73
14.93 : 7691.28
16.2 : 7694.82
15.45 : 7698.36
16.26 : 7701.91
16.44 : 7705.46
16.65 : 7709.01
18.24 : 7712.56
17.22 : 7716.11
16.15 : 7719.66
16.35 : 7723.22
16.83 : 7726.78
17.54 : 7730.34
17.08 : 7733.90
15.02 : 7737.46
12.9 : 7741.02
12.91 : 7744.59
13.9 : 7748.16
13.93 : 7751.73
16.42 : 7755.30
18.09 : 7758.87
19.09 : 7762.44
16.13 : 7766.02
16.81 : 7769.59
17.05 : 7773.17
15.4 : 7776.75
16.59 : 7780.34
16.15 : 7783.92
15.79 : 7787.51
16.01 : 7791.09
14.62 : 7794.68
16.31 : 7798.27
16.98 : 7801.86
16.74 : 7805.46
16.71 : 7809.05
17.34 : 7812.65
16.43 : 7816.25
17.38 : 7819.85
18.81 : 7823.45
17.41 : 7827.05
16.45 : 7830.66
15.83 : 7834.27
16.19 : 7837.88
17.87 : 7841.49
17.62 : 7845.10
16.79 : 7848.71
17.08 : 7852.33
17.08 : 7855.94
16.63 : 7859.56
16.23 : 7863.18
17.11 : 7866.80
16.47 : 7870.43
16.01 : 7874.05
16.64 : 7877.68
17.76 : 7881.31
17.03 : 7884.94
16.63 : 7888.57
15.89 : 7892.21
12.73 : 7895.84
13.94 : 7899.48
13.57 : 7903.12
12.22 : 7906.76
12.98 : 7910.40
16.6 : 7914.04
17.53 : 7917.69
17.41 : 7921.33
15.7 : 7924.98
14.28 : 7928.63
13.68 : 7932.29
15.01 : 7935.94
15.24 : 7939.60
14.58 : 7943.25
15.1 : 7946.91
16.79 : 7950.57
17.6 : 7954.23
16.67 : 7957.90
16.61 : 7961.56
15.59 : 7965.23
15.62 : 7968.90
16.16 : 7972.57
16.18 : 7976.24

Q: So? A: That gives 1.56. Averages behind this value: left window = 16.8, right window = 15.9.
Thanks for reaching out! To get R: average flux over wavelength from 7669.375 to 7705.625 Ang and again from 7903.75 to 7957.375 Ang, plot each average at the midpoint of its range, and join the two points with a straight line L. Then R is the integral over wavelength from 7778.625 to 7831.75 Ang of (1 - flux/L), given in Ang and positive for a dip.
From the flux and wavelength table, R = -2.7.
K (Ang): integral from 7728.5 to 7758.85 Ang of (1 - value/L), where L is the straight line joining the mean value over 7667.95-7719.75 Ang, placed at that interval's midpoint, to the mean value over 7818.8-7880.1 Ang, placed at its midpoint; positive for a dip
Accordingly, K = 2.8 Ang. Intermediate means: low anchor 16.6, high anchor 16.9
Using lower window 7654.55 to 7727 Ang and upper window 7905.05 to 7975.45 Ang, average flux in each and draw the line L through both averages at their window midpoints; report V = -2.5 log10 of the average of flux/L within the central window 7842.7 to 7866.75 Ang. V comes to -0.07 mag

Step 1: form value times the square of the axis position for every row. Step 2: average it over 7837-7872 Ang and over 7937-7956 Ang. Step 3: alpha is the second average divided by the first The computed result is 0.96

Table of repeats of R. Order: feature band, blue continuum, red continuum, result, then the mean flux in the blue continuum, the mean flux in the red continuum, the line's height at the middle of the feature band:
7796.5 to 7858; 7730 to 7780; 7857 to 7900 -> -3.7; 15.9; 16.2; 16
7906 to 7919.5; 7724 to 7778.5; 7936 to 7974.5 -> 0.8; 15.9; 16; 16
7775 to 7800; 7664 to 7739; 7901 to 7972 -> 0.5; 16.6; 15.4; 16.2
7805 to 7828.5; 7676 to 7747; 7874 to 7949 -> -2.5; 16.1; 15.2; 15.6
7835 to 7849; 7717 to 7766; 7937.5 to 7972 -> -1.0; 15.9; 16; 15.9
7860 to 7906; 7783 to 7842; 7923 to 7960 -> 0.7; 16.6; 15.5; 16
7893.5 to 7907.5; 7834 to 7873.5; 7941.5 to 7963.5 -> 2.8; 16.8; 16.2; 16.5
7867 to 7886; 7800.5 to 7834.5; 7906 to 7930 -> -0.8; 17.1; 15.4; 16.1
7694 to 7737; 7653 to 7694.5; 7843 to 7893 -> -0.4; 16.4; 16.8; 16.5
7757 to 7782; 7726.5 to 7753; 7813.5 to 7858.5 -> -2.3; 14.9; 17.1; 15.6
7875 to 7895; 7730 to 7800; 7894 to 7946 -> -2.1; 15.9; 14.7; 15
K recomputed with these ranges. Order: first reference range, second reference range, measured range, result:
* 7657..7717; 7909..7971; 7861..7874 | -0.46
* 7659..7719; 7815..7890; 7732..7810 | 3.79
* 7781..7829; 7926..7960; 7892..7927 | 2.08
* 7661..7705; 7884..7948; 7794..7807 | -0.48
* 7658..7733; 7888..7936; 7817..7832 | -1.87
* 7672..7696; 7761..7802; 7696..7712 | -0.02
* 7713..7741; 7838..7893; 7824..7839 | 0.07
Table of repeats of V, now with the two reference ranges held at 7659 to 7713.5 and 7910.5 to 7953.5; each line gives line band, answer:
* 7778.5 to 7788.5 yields -0.004 mag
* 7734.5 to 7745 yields 0.158 mag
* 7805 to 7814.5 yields -0.061 mag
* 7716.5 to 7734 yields -0.029 mag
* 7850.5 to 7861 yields -0.072 mag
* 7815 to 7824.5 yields -0.098 mag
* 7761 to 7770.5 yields -0.074 mag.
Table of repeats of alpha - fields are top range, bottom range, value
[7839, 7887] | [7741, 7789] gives 1.09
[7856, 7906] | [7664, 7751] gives 1.03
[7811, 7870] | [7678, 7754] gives 1.11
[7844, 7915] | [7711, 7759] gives 1.04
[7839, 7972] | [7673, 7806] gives 1.03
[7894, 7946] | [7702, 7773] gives 0.95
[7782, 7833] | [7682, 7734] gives 1.03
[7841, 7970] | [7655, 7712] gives 1.02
